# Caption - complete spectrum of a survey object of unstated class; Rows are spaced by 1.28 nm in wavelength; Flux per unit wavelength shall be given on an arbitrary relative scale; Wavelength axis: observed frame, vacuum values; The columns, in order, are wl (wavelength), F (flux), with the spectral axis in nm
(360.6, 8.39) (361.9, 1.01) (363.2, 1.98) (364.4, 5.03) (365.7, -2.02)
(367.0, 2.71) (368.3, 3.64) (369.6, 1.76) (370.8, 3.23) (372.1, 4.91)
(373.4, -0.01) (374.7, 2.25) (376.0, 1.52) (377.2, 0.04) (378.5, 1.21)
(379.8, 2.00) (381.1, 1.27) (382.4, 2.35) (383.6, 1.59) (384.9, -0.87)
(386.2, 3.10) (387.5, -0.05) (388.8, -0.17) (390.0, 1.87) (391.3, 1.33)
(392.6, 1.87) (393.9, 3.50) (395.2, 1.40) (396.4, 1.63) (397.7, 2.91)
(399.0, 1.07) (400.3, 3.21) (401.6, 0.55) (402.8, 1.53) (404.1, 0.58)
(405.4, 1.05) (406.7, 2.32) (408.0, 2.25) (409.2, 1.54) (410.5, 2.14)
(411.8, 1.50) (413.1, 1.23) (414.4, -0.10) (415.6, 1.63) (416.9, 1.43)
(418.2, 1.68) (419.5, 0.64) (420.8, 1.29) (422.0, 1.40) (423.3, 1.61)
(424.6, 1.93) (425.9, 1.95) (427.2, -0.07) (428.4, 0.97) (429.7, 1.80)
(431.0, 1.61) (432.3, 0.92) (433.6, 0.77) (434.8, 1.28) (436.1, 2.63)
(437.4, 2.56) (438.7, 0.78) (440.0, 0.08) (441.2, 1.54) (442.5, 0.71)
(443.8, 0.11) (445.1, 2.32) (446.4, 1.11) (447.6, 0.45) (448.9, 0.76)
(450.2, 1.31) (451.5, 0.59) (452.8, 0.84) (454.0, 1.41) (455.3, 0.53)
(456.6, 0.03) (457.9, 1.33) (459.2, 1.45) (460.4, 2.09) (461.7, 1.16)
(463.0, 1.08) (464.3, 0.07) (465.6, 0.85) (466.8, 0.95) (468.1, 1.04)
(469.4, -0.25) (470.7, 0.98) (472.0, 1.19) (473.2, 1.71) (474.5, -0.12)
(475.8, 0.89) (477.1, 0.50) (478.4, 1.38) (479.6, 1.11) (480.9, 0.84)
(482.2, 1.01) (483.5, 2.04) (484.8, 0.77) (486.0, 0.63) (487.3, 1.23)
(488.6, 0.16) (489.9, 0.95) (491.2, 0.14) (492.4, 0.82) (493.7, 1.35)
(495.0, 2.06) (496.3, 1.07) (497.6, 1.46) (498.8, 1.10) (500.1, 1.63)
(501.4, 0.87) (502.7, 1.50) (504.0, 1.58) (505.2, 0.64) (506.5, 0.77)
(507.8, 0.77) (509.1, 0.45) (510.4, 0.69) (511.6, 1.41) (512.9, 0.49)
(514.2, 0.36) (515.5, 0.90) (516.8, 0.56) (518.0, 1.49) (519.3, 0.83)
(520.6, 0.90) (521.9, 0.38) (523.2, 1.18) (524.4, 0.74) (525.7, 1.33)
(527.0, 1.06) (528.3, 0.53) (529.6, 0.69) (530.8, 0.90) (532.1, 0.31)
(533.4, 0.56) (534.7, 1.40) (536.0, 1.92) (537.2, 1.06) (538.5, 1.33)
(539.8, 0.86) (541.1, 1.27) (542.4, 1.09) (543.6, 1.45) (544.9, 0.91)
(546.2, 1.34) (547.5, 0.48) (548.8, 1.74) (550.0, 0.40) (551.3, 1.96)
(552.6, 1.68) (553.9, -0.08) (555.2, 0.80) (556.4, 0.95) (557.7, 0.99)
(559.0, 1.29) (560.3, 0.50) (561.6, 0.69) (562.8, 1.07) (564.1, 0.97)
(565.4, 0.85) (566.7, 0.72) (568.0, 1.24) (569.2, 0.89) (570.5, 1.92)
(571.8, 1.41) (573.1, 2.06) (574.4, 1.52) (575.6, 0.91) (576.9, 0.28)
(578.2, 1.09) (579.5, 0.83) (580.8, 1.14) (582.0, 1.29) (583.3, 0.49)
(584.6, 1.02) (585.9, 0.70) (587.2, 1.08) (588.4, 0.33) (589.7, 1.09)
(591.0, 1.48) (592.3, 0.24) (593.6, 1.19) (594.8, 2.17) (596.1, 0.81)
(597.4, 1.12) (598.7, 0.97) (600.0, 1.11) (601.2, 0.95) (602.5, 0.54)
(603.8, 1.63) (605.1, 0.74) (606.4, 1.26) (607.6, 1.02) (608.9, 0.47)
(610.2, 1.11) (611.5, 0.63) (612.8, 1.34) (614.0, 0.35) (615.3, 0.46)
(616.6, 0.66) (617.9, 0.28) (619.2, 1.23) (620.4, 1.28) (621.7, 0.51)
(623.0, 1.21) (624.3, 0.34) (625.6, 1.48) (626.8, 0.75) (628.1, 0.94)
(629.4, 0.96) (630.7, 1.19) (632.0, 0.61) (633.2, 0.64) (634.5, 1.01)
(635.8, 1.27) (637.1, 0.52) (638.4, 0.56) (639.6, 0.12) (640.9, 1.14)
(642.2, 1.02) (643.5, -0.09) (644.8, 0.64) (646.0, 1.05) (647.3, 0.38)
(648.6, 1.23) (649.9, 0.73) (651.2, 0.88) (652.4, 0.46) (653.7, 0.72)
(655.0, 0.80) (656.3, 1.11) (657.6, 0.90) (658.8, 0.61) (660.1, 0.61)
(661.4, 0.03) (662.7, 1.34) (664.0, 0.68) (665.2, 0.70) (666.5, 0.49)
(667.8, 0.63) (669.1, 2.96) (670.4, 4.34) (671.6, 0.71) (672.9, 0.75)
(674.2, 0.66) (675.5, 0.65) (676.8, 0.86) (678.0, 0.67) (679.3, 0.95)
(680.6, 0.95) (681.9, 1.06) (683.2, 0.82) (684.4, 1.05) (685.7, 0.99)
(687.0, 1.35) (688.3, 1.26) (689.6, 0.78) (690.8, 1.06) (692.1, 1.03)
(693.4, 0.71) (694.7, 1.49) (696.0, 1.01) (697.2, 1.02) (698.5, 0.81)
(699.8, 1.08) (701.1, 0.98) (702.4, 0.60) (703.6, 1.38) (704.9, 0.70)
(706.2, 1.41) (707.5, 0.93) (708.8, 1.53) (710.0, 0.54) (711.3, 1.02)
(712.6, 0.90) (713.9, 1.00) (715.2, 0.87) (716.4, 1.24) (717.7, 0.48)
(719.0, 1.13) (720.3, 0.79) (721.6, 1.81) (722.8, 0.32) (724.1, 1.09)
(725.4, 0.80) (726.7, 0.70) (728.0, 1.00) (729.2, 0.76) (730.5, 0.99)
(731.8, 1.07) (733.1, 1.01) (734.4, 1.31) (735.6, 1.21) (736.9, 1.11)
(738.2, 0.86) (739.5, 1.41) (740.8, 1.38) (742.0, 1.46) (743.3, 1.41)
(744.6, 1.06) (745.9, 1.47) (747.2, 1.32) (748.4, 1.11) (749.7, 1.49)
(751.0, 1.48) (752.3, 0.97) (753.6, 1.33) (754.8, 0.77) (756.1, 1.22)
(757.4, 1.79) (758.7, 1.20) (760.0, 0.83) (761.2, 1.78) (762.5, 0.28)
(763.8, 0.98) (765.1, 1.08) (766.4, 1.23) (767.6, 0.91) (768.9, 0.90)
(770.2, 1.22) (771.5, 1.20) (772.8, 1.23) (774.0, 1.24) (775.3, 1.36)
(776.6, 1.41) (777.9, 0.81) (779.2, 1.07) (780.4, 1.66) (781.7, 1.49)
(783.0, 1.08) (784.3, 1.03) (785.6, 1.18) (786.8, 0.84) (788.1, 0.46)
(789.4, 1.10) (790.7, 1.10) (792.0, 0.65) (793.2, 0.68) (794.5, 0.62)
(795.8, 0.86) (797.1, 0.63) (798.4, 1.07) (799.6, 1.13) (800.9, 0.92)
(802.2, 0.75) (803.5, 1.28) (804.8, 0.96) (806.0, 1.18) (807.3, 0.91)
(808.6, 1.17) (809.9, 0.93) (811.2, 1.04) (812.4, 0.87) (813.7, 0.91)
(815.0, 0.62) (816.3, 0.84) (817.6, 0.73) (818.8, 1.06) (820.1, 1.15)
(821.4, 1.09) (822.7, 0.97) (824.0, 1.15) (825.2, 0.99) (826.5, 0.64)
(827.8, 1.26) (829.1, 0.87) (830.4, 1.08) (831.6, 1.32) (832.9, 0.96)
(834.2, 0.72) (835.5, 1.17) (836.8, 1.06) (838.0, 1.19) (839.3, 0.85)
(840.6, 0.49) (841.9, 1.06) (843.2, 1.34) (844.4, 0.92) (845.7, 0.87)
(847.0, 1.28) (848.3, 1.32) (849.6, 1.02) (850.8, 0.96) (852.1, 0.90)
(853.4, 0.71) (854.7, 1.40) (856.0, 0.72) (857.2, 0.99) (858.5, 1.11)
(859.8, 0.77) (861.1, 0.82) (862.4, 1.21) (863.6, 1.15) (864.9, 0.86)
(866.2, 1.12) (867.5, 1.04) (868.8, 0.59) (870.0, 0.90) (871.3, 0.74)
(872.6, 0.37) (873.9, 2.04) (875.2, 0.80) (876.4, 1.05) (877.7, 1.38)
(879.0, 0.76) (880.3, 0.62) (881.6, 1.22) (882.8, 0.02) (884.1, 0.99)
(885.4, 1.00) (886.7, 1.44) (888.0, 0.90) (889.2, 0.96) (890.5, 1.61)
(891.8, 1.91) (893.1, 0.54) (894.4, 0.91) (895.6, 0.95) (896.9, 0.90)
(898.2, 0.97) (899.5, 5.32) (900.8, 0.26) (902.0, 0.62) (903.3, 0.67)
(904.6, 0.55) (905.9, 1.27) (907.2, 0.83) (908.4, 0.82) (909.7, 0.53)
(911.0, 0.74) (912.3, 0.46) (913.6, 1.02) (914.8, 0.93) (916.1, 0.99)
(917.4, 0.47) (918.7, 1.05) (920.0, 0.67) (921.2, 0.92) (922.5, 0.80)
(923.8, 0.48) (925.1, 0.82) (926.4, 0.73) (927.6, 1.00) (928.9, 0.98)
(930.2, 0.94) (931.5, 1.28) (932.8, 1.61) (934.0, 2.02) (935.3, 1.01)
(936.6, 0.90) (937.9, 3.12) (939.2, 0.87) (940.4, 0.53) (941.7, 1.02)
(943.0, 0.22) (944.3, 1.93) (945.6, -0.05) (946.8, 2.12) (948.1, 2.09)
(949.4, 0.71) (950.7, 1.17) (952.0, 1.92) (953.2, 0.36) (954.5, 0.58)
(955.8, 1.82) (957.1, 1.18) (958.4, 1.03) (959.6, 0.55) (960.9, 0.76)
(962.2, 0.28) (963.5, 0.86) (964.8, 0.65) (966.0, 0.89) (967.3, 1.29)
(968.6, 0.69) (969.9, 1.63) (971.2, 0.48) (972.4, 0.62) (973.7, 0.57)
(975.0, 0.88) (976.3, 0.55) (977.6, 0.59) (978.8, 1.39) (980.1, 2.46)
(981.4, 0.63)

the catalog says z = 0.796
